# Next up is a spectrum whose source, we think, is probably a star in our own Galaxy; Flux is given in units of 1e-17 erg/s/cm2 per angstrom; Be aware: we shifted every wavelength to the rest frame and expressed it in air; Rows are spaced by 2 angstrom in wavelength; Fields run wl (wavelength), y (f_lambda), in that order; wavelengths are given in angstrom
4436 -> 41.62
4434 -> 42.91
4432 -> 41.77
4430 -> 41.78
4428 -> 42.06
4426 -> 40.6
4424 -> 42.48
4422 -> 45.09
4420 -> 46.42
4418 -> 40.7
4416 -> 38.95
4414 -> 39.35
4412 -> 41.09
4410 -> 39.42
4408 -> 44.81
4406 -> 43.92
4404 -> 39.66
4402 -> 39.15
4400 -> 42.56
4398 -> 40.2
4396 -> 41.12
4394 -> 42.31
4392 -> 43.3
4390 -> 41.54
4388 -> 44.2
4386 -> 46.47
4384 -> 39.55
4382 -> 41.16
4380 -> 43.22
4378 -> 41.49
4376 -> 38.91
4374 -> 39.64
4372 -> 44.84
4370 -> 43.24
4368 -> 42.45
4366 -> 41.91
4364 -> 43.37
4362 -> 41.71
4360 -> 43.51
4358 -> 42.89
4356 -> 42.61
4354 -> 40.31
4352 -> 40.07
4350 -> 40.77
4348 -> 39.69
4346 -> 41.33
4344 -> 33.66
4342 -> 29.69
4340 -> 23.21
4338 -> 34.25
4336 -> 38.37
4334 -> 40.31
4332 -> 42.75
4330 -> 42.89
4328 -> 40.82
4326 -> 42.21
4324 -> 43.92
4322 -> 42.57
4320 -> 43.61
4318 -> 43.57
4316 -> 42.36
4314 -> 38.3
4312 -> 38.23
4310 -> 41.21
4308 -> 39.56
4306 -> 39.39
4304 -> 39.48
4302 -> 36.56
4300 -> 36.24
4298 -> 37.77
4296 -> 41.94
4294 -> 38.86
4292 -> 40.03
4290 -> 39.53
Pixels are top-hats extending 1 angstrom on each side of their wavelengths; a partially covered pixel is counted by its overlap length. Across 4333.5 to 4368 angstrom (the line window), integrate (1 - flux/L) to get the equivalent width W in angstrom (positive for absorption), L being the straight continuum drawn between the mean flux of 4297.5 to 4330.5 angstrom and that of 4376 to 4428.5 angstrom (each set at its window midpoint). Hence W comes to 2.0 angstrom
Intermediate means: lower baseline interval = 40.5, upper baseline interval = 41.9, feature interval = 38.8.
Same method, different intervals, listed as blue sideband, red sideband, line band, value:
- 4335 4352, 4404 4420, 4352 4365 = -1.9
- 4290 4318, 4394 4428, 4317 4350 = 0.8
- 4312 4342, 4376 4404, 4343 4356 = 0.3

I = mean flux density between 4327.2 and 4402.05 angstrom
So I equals 40.5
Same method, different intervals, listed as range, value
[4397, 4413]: 41.4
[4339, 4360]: 37.7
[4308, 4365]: 39.9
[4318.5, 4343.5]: 38.7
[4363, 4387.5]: 42.2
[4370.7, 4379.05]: 41.3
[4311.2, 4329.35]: 41.8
